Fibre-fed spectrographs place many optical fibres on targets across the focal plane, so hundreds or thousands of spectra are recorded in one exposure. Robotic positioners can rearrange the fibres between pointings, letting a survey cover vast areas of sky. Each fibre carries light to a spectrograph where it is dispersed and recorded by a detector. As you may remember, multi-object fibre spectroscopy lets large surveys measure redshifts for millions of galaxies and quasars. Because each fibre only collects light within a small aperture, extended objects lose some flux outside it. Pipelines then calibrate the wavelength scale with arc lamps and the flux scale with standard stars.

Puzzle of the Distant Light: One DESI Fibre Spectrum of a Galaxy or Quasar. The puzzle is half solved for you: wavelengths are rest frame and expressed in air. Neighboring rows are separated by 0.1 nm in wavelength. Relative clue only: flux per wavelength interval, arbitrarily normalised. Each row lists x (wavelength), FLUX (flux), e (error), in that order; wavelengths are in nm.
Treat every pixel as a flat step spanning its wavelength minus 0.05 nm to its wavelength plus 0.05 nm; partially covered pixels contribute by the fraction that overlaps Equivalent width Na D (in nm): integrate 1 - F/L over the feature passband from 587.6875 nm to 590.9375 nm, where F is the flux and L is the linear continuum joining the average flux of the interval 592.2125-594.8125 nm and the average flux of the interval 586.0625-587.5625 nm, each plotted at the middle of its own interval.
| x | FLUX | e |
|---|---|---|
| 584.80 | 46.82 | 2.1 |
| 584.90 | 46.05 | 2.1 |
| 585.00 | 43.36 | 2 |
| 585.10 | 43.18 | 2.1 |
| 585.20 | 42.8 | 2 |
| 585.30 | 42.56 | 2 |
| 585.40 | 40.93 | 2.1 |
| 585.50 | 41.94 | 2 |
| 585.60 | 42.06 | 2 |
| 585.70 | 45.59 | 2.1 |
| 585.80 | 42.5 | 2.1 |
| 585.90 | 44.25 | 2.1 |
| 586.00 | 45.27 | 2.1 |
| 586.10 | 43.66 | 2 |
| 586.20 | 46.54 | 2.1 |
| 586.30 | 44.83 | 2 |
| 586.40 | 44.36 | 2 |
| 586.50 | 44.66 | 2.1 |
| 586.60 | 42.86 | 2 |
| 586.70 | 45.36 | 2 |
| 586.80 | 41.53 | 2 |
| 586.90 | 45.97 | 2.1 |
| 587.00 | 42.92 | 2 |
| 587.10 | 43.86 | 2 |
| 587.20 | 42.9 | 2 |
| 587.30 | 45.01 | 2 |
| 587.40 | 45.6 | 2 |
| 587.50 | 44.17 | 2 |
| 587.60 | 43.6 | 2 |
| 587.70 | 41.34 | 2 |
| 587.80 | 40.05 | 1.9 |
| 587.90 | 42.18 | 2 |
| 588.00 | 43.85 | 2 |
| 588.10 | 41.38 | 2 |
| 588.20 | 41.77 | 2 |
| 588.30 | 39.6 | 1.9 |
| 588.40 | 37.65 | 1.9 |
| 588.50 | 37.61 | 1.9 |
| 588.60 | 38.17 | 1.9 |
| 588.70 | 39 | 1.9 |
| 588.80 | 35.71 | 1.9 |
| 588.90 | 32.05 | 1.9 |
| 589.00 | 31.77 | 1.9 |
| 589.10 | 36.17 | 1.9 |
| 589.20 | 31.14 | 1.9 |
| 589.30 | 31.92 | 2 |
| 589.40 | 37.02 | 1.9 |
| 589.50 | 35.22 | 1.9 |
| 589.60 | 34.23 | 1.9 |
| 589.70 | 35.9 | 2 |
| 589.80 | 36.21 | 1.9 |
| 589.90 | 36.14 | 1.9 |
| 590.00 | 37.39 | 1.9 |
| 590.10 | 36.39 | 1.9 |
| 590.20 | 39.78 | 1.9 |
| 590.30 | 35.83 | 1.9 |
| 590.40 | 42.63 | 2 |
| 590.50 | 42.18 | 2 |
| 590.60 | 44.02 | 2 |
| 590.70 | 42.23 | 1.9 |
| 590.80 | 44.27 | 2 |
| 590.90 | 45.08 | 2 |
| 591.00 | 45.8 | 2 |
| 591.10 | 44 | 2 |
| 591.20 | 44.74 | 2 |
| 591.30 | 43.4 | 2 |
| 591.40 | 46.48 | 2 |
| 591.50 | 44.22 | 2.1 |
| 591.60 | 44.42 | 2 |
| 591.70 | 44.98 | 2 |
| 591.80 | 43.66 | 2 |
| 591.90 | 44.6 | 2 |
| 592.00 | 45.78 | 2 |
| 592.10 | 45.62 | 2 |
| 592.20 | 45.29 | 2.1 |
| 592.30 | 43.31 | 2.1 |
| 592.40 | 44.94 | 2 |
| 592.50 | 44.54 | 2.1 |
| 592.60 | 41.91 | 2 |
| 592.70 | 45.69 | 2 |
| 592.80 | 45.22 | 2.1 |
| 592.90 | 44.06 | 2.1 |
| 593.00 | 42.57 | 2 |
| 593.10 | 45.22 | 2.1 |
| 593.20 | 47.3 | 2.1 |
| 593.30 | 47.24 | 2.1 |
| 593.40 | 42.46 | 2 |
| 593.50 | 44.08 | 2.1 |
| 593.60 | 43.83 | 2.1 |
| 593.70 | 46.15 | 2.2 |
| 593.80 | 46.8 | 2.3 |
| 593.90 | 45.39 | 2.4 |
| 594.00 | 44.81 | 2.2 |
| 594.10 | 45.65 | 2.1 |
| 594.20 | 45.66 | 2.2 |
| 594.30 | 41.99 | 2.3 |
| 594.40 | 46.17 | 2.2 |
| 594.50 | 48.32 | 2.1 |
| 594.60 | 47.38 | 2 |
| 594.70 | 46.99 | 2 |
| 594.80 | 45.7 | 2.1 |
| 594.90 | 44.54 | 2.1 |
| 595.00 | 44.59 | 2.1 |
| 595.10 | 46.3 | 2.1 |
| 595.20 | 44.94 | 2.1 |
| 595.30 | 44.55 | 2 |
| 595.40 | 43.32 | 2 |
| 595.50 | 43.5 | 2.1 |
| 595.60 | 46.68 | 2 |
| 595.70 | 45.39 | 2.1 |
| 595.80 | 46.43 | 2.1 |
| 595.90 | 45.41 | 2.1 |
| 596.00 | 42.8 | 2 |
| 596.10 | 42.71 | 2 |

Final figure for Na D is 0.46 nm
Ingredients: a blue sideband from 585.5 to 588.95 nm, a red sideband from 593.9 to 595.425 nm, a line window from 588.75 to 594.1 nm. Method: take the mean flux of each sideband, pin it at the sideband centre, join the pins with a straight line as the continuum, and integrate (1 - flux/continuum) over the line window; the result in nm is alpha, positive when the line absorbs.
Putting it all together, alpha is 0.28 nm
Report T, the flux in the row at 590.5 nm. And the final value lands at 42.18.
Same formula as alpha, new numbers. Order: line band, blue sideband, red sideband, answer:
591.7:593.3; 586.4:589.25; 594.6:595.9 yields -0.04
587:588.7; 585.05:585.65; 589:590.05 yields -0.17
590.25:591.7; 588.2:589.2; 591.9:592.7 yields -0.07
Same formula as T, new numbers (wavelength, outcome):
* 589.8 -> 36.21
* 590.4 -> 42.63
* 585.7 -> 45.59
